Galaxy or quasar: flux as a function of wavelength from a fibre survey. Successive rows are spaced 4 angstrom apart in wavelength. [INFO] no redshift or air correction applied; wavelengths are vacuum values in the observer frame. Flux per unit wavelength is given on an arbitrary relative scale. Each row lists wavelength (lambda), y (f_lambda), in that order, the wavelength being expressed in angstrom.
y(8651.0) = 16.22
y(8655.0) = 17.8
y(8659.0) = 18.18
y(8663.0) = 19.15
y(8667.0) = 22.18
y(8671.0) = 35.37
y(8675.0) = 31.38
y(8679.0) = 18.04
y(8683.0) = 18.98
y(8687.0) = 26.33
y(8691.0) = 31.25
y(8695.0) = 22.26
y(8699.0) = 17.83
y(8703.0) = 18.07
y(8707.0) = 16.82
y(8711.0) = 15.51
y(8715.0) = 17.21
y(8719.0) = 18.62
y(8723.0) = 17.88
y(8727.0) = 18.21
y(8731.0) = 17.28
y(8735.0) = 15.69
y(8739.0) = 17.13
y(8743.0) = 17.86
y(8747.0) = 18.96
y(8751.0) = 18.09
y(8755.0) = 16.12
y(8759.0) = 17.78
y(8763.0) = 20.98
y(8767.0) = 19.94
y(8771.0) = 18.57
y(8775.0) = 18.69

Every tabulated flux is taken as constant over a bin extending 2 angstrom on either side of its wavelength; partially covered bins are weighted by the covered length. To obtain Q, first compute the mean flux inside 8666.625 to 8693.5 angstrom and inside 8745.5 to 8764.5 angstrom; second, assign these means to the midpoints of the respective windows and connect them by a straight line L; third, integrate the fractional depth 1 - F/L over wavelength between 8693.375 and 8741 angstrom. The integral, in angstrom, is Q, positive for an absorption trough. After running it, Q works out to 10.0 angstrom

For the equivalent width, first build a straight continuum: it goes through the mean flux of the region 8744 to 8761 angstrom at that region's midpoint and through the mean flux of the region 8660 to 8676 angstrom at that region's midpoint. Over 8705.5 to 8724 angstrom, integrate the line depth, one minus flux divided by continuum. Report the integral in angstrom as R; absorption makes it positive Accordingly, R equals 3.7 angstrom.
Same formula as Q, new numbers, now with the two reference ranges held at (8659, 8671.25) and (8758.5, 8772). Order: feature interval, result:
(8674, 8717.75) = 2.0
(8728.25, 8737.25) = 1.7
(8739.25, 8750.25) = 1.1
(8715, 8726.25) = 1.6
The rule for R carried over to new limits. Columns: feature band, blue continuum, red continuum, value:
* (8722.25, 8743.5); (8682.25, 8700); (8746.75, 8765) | 3.19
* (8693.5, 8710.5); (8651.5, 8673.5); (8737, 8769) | 1.85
